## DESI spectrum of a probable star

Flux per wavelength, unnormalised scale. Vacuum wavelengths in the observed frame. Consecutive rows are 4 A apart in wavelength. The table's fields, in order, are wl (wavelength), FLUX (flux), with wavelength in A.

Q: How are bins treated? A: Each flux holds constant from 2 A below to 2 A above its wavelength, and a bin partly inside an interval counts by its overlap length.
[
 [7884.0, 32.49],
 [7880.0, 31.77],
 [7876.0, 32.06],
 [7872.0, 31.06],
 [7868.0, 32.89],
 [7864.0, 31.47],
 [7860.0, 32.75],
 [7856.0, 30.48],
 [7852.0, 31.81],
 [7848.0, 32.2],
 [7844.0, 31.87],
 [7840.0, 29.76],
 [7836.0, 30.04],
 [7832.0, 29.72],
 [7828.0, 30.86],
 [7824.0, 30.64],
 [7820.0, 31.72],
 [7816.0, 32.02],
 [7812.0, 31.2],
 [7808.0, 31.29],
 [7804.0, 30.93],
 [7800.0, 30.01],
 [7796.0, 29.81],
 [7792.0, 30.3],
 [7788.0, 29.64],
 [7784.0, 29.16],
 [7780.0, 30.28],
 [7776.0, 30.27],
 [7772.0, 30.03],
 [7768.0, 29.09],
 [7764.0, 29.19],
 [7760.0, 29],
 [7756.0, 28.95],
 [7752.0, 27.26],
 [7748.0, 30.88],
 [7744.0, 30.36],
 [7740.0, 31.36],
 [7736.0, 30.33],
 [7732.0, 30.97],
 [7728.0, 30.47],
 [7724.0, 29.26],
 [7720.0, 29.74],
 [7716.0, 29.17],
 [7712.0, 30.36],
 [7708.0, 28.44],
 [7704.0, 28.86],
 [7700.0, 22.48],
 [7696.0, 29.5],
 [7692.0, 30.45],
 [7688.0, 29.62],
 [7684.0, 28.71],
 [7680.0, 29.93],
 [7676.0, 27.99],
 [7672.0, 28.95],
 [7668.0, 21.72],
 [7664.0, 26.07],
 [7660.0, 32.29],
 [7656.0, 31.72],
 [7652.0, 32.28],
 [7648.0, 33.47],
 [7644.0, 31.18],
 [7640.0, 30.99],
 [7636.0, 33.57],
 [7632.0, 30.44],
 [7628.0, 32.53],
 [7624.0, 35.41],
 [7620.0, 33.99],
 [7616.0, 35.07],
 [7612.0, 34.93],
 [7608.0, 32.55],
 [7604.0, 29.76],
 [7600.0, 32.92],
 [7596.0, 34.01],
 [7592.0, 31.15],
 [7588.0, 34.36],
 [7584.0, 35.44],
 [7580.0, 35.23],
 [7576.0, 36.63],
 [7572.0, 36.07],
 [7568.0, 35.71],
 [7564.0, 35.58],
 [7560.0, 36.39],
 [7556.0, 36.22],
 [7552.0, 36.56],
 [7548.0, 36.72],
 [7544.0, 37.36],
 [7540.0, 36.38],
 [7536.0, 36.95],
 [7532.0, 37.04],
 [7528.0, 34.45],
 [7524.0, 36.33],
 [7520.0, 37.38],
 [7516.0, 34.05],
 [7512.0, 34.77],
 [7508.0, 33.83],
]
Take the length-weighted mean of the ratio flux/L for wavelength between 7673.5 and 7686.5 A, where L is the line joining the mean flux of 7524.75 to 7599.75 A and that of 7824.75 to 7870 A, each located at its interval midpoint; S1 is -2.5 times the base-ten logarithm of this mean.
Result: 0.170 mag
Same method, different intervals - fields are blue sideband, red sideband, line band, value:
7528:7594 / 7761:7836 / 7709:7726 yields 0.09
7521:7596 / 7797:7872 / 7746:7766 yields 0.12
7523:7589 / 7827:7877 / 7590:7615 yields 0.09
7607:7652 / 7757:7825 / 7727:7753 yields 0.03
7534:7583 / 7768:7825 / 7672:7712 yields 0.16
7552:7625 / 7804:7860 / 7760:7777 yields 0.09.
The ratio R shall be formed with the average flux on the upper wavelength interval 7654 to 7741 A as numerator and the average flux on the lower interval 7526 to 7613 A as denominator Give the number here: 0.8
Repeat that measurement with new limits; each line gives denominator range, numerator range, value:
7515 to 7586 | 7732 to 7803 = 0.82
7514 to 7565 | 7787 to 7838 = 0.84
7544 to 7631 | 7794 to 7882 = 0.90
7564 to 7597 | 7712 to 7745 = 0.87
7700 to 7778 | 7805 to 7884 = 1.06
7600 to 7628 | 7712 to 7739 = 0.90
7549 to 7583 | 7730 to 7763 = 0.83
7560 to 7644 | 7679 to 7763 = 0.87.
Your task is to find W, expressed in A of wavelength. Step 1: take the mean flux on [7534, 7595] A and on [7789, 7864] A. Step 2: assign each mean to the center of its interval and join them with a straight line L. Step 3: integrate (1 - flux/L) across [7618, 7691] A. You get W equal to 7.54 A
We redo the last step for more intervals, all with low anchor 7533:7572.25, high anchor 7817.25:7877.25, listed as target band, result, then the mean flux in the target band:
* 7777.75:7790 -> 1.02 A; 29.7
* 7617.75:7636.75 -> 1.05 A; 33.2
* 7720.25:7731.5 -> 1.15 A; 30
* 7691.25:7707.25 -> 2.93 A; 27.7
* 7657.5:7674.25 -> 3.43 A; 27.4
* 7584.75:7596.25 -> 0.80 A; 33.3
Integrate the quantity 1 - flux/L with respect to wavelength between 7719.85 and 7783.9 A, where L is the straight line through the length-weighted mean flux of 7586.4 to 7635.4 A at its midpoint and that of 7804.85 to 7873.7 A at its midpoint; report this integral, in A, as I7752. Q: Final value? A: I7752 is 4.3 A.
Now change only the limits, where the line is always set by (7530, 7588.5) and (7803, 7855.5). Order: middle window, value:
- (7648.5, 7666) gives 1.79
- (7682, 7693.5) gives 1.43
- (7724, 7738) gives 1.08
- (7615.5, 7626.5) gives 0.11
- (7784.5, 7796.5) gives 0.74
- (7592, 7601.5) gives 0.67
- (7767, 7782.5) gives 1.04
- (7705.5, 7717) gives 1.38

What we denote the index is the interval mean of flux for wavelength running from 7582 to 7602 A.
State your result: 33.6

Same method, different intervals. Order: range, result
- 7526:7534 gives 35.7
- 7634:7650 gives 32.3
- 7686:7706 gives 28.2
